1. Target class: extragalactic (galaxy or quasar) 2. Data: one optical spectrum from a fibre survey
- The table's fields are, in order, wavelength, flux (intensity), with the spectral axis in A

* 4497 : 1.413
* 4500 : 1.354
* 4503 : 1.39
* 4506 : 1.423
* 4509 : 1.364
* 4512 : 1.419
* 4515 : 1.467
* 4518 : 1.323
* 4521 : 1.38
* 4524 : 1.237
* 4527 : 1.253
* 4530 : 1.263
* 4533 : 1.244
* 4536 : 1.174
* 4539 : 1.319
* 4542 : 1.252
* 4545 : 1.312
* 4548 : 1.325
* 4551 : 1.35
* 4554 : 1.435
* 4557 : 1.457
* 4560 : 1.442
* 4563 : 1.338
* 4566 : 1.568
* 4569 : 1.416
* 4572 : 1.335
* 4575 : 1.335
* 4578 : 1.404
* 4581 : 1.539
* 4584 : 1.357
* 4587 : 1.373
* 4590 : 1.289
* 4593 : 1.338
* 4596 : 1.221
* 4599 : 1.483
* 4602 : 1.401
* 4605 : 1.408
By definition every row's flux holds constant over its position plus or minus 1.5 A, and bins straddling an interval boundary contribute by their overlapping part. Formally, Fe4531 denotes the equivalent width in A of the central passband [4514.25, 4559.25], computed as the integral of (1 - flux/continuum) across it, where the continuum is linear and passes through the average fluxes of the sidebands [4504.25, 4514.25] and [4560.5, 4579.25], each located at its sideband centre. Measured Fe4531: 2.7 A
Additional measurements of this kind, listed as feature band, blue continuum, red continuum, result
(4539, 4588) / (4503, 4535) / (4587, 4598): -2.6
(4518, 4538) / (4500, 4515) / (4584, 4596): 1.7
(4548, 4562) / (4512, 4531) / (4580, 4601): -0.6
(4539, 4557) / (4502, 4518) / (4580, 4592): 0.6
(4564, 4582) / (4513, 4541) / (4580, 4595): -1.0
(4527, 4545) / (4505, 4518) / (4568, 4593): 1.8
